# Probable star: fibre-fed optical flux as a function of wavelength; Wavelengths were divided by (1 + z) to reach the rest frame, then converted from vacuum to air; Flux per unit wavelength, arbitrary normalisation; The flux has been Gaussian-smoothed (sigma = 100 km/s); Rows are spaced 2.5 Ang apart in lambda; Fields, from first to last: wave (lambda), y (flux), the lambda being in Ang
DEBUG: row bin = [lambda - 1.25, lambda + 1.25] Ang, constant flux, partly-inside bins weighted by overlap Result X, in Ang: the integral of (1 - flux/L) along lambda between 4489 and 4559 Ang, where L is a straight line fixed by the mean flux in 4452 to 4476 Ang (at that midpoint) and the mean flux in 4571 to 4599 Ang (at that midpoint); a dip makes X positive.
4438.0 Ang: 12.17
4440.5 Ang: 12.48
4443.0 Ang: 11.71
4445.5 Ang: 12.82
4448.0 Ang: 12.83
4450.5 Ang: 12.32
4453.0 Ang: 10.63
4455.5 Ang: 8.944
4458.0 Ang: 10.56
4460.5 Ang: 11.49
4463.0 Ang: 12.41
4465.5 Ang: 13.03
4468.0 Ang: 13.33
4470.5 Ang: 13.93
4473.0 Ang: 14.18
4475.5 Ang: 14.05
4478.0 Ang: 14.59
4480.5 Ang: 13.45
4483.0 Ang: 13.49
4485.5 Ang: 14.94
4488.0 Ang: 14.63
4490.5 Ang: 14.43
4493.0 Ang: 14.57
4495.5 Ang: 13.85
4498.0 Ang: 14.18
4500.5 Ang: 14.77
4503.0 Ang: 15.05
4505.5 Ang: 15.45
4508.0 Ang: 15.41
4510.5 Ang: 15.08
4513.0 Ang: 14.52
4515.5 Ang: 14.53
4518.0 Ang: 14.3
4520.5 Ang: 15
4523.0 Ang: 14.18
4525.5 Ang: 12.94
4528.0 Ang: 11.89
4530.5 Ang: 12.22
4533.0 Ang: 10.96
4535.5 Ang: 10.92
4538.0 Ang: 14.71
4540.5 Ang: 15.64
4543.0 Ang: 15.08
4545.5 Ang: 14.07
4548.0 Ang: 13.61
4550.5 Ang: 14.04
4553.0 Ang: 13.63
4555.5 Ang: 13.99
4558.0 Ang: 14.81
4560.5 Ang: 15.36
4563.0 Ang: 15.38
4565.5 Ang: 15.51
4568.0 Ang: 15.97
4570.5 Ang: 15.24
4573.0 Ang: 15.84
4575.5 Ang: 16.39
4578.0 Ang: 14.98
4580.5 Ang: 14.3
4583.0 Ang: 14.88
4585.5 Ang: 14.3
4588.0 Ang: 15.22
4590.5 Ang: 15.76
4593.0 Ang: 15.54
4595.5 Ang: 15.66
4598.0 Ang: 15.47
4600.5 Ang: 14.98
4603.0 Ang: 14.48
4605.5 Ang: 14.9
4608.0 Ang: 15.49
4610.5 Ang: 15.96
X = -1.8 Ang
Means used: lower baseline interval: 12.2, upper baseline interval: 15.3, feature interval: 14.1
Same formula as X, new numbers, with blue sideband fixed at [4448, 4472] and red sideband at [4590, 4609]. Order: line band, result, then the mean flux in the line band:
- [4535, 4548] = -0.3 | 14.2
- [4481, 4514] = -4.6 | 14.6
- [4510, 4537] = 0.3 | 13.3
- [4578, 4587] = 0.2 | 14.6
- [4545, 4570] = -0.7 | 14.7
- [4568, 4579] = -0.8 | 15.7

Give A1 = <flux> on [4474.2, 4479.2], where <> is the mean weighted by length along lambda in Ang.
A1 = 14.3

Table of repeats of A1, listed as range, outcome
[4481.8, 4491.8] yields 14.4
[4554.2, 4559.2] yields 14.4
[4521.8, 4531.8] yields 12.8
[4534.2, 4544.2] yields 14.1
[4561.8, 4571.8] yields 15.5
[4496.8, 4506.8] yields 14.9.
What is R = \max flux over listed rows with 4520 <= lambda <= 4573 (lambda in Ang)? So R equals 15.97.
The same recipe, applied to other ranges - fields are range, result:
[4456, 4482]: 14.59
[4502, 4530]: 15.45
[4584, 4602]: 15.76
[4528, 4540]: 14.71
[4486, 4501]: 14.77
